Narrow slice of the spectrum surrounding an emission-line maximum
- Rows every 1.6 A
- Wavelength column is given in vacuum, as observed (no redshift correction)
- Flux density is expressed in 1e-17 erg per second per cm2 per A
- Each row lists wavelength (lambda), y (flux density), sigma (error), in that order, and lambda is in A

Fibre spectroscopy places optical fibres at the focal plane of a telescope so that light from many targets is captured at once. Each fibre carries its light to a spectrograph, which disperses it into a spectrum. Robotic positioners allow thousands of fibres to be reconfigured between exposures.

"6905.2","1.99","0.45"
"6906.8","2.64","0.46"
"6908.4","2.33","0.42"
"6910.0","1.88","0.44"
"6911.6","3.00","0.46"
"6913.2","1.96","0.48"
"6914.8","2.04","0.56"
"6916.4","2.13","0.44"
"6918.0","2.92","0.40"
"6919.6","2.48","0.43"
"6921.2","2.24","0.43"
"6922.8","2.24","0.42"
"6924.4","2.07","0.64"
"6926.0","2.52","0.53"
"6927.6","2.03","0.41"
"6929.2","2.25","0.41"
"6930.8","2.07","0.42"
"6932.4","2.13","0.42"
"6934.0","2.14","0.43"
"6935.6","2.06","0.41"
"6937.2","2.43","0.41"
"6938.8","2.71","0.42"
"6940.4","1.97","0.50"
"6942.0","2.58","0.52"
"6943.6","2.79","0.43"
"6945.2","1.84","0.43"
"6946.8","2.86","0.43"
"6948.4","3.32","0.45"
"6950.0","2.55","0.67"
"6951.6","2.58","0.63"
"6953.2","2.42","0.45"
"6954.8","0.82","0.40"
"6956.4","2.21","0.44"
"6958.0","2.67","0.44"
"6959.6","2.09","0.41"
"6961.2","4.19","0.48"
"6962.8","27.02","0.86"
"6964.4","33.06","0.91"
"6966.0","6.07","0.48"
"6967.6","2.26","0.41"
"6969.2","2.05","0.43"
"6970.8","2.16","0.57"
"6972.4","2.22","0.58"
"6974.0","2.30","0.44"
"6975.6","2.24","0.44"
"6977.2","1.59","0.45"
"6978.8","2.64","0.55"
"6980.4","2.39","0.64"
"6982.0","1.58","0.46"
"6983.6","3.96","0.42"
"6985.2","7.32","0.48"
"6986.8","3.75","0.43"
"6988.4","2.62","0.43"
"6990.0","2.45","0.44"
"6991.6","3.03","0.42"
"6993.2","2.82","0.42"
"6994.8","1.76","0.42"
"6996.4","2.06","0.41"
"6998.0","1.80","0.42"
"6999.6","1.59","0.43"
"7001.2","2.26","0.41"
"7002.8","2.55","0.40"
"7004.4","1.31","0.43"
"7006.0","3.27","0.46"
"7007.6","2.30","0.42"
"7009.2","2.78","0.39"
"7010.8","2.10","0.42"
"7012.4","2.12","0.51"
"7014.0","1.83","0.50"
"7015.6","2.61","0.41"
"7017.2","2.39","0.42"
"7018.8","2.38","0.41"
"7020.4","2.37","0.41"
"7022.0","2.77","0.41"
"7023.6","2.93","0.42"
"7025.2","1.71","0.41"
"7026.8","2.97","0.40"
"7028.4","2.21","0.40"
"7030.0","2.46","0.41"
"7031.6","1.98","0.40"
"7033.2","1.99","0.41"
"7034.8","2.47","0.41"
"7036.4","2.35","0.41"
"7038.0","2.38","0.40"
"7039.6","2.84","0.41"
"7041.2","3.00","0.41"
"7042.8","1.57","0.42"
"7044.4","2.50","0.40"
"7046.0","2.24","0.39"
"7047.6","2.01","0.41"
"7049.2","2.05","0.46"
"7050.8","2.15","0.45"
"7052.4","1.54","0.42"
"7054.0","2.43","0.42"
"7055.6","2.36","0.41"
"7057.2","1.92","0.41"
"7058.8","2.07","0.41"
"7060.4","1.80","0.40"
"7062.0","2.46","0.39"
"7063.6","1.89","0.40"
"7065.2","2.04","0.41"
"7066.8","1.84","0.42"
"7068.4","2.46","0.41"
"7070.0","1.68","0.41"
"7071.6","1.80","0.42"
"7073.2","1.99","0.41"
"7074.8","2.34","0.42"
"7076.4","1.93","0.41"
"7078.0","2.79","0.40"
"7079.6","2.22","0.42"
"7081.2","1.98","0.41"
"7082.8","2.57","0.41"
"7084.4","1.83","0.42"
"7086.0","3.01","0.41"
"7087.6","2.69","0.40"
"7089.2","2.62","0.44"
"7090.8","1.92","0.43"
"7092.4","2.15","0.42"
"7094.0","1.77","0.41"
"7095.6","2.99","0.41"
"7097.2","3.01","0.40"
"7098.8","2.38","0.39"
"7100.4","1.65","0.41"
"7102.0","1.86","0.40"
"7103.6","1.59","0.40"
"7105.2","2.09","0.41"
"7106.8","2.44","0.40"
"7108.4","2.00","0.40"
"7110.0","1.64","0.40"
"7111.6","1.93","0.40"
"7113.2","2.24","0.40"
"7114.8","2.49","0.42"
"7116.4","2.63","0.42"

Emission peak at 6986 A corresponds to [N II] 6583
